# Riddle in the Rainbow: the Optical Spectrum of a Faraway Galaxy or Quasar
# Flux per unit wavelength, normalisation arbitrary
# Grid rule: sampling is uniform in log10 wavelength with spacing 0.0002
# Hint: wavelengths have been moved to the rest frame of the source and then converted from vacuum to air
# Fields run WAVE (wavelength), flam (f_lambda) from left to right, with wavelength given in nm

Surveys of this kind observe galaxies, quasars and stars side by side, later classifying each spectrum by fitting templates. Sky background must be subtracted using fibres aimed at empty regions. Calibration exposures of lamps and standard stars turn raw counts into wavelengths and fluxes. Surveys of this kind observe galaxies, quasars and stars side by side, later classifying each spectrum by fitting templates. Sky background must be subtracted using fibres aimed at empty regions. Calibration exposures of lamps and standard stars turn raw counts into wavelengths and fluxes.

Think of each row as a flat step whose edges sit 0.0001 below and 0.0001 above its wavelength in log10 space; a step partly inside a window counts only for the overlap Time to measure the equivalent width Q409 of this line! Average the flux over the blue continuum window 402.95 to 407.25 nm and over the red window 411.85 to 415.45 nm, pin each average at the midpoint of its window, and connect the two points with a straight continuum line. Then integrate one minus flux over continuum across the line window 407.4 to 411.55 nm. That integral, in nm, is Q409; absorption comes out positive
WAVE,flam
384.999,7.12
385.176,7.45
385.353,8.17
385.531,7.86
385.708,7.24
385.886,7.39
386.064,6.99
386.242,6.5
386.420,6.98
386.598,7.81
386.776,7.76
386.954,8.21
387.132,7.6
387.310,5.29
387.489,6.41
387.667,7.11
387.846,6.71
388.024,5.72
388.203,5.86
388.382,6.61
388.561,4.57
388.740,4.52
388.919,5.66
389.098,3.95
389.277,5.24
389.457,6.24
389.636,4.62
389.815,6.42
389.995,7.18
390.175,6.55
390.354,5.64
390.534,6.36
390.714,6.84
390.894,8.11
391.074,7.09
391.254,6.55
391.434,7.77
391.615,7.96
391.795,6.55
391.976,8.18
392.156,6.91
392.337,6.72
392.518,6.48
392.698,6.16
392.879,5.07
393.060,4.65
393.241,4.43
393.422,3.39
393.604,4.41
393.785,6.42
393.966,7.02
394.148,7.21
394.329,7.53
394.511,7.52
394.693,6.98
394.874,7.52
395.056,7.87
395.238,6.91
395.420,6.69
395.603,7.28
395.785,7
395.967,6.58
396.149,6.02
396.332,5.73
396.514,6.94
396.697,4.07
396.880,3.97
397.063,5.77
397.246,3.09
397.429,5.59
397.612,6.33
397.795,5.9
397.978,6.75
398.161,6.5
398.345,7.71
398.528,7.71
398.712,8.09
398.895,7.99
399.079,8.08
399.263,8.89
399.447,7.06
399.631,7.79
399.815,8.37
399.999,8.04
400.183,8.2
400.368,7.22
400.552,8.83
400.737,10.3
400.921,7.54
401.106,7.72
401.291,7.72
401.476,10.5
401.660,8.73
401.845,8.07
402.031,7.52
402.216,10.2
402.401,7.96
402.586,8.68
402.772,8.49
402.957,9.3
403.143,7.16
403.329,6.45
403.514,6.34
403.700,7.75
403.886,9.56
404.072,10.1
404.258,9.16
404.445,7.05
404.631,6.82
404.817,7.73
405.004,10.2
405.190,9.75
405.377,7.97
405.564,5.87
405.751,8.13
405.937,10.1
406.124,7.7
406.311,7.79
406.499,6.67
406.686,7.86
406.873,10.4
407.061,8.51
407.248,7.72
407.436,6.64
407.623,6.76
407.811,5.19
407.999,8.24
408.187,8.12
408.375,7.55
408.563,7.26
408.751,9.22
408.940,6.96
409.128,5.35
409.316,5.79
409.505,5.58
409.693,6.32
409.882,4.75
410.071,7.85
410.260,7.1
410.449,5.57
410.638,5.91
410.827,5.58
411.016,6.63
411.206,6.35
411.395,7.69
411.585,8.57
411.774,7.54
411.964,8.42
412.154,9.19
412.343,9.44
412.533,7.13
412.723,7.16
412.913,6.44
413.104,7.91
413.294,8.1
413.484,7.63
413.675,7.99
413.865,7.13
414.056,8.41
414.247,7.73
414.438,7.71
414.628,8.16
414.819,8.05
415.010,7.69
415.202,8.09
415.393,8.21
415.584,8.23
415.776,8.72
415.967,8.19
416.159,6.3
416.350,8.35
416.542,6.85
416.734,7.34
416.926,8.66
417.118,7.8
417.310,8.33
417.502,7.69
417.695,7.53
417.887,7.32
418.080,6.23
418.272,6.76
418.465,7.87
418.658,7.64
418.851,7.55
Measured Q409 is 0.70 nm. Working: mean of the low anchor 8.16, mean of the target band 6.68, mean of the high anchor 7.92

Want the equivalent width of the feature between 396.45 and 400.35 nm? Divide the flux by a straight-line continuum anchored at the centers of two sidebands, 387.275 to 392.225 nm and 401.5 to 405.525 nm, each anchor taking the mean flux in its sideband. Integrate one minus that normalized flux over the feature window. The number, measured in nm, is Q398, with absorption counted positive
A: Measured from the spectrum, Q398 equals 0.41 nm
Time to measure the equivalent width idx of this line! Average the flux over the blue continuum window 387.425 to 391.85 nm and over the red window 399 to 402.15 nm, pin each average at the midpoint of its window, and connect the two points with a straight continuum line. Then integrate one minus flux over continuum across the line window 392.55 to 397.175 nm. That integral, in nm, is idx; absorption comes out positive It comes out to 0.71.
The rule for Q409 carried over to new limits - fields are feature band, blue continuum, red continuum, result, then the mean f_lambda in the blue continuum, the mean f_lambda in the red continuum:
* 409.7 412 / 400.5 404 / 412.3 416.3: 0.346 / 8.36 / 7.81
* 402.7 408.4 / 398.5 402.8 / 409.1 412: -0.403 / 8.33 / 6.55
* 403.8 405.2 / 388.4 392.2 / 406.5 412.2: -0.366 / 6.33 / 7.13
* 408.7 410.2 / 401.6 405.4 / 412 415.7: 0.313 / 8.34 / 7.93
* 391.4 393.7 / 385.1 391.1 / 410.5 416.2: 0.247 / 6.54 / 7.67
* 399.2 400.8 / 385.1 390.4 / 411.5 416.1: -0.238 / 6.48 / 7.98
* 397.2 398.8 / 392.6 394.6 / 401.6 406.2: 0.088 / 5.8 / 8.27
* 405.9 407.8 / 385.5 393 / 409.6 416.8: -0.156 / 6.54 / 7.49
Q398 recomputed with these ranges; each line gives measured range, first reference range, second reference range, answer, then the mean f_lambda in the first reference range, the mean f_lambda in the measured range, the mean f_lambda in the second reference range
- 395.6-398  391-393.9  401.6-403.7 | 0.43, 6.17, 5.7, 8.06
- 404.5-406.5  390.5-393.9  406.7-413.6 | -0.32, 6.32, 8.11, 7.25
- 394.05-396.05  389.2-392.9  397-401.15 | -0.05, 6.64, 7.19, 7.38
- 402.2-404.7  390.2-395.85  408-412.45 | -0.45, 6.62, 8.17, 7.1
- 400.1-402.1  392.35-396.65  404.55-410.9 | -0.46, 6.33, 8.4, 7.33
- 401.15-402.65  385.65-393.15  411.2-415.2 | -0.30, 6.48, 8.64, 7.87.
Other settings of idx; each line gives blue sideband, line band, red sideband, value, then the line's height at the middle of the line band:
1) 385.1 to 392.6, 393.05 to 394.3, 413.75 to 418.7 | 0.24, 6.85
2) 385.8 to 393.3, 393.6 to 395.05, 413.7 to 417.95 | -0.08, 6.68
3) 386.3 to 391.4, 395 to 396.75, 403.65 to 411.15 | 0.06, 6.78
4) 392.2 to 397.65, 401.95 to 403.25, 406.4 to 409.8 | -0.33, 6.73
